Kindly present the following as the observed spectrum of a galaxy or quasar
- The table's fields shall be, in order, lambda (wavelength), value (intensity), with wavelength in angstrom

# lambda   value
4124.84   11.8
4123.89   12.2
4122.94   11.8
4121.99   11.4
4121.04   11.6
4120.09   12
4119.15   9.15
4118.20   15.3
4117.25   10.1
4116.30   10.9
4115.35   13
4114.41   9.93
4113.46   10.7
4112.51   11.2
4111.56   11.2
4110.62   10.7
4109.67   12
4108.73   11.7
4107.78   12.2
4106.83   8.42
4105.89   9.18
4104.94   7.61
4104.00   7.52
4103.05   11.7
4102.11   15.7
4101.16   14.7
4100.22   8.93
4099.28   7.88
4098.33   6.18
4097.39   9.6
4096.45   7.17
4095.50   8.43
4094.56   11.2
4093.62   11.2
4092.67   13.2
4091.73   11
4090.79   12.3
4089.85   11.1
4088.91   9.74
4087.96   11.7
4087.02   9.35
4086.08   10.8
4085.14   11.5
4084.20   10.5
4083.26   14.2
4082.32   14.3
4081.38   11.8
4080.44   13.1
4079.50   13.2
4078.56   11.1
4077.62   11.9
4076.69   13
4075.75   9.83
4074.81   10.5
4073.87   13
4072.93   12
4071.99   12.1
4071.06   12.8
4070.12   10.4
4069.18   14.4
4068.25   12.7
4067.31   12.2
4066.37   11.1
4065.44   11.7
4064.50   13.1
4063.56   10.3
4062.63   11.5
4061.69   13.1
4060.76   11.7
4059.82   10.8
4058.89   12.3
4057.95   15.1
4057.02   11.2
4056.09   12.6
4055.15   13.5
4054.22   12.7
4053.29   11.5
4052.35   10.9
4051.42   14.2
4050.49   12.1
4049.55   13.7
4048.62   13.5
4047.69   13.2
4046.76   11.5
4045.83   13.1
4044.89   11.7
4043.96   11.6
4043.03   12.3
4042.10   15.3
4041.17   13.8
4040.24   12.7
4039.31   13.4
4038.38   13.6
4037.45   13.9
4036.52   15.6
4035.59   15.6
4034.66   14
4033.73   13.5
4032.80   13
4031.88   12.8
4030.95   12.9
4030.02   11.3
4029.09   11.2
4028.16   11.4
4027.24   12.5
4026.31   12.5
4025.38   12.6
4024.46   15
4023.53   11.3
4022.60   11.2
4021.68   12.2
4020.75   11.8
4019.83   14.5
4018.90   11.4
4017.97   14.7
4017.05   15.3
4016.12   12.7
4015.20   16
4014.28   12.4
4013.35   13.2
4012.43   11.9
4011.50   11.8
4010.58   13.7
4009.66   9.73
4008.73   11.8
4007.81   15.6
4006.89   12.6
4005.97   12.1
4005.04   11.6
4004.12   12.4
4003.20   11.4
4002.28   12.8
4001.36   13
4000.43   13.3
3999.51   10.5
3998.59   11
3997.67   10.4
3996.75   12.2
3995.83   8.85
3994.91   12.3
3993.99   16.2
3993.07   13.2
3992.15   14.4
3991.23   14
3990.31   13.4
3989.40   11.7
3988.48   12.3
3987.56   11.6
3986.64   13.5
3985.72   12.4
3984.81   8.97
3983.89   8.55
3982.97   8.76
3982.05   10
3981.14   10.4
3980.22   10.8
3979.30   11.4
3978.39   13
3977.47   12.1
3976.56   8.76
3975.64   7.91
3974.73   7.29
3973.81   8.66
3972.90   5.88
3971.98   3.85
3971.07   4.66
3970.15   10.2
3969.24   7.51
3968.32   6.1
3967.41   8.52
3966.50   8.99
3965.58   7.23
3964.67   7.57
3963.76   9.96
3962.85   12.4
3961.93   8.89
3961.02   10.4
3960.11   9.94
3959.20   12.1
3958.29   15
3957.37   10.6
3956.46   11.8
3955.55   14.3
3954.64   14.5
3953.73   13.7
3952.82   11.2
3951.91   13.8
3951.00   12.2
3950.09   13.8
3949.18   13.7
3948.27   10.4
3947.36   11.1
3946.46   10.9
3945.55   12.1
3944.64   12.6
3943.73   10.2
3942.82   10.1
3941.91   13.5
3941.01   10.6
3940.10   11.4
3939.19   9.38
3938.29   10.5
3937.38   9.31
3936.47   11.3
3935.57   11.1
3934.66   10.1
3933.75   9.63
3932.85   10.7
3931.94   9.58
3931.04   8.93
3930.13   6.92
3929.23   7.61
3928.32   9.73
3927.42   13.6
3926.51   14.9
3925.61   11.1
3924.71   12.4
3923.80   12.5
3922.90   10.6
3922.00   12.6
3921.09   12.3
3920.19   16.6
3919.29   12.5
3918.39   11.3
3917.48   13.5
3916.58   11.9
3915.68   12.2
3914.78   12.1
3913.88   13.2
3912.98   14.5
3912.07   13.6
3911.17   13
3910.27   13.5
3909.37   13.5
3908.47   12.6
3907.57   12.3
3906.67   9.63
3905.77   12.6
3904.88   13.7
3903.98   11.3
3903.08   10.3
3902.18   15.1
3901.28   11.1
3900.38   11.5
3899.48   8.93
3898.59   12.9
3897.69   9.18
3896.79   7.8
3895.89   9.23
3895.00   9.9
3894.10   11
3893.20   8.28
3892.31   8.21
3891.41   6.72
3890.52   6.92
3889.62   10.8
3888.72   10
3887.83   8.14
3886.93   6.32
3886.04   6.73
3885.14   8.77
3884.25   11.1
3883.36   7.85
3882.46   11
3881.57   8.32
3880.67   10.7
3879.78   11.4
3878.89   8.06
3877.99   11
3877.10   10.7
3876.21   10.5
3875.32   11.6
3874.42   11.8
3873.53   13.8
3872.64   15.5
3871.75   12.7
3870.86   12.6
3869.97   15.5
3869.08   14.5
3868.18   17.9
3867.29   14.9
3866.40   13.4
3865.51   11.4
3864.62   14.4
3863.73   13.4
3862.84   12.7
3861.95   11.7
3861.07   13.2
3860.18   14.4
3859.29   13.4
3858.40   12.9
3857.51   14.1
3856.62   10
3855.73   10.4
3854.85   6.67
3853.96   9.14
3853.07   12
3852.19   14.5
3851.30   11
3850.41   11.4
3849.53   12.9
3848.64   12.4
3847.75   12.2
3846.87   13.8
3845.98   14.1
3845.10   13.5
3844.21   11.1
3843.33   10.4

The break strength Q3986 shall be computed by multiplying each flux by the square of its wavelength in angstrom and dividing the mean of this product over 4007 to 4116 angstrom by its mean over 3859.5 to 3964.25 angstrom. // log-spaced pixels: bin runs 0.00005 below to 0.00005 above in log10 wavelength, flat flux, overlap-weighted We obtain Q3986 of 1.1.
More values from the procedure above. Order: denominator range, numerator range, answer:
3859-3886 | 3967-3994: 0.88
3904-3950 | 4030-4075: 1.16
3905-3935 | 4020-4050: 1.15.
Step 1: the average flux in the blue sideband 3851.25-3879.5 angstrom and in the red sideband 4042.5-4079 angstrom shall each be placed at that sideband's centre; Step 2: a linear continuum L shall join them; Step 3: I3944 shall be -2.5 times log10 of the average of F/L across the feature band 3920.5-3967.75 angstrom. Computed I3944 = 0.11 mag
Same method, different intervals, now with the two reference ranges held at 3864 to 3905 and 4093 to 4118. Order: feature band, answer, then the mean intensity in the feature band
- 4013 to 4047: -0.23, 13.1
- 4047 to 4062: -0.20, 12.6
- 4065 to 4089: -0.14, 11.9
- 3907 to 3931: -0.13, 12.3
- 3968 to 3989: 0.15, 9.36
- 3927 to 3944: 0.06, 10.2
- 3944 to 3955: -0.16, 12.4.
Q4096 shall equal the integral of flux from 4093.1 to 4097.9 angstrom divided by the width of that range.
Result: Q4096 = 9.52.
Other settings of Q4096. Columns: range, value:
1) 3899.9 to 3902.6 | 12.5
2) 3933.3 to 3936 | 10.3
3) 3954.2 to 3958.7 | 13.2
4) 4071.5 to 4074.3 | 12.4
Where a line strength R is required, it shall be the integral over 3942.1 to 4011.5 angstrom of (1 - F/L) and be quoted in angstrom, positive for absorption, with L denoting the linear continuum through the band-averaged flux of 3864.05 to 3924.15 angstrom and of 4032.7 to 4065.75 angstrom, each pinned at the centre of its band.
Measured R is 6.5 angstrom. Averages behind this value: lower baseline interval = 11.5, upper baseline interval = 12.9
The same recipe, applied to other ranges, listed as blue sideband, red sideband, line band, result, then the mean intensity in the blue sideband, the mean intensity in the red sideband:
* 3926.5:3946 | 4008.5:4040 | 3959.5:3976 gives 4.7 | 10.5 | 13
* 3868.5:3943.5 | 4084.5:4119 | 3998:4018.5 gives -3.4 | 11.1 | 10.7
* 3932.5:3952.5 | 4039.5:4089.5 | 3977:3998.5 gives -0.2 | 11.3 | 12.2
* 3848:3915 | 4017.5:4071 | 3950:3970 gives 2.0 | 11.5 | 12.7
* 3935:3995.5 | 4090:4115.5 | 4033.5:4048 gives -3.8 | 10.8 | 10.5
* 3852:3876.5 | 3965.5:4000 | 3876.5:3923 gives 4.2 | 12.8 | 10.2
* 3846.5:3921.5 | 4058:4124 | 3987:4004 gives -1.3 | 11.6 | 11.3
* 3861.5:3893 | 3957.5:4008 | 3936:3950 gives -0.5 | 11.1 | 10.7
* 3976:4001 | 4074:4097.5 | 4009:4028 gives -2.1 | 11.6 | 11.3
